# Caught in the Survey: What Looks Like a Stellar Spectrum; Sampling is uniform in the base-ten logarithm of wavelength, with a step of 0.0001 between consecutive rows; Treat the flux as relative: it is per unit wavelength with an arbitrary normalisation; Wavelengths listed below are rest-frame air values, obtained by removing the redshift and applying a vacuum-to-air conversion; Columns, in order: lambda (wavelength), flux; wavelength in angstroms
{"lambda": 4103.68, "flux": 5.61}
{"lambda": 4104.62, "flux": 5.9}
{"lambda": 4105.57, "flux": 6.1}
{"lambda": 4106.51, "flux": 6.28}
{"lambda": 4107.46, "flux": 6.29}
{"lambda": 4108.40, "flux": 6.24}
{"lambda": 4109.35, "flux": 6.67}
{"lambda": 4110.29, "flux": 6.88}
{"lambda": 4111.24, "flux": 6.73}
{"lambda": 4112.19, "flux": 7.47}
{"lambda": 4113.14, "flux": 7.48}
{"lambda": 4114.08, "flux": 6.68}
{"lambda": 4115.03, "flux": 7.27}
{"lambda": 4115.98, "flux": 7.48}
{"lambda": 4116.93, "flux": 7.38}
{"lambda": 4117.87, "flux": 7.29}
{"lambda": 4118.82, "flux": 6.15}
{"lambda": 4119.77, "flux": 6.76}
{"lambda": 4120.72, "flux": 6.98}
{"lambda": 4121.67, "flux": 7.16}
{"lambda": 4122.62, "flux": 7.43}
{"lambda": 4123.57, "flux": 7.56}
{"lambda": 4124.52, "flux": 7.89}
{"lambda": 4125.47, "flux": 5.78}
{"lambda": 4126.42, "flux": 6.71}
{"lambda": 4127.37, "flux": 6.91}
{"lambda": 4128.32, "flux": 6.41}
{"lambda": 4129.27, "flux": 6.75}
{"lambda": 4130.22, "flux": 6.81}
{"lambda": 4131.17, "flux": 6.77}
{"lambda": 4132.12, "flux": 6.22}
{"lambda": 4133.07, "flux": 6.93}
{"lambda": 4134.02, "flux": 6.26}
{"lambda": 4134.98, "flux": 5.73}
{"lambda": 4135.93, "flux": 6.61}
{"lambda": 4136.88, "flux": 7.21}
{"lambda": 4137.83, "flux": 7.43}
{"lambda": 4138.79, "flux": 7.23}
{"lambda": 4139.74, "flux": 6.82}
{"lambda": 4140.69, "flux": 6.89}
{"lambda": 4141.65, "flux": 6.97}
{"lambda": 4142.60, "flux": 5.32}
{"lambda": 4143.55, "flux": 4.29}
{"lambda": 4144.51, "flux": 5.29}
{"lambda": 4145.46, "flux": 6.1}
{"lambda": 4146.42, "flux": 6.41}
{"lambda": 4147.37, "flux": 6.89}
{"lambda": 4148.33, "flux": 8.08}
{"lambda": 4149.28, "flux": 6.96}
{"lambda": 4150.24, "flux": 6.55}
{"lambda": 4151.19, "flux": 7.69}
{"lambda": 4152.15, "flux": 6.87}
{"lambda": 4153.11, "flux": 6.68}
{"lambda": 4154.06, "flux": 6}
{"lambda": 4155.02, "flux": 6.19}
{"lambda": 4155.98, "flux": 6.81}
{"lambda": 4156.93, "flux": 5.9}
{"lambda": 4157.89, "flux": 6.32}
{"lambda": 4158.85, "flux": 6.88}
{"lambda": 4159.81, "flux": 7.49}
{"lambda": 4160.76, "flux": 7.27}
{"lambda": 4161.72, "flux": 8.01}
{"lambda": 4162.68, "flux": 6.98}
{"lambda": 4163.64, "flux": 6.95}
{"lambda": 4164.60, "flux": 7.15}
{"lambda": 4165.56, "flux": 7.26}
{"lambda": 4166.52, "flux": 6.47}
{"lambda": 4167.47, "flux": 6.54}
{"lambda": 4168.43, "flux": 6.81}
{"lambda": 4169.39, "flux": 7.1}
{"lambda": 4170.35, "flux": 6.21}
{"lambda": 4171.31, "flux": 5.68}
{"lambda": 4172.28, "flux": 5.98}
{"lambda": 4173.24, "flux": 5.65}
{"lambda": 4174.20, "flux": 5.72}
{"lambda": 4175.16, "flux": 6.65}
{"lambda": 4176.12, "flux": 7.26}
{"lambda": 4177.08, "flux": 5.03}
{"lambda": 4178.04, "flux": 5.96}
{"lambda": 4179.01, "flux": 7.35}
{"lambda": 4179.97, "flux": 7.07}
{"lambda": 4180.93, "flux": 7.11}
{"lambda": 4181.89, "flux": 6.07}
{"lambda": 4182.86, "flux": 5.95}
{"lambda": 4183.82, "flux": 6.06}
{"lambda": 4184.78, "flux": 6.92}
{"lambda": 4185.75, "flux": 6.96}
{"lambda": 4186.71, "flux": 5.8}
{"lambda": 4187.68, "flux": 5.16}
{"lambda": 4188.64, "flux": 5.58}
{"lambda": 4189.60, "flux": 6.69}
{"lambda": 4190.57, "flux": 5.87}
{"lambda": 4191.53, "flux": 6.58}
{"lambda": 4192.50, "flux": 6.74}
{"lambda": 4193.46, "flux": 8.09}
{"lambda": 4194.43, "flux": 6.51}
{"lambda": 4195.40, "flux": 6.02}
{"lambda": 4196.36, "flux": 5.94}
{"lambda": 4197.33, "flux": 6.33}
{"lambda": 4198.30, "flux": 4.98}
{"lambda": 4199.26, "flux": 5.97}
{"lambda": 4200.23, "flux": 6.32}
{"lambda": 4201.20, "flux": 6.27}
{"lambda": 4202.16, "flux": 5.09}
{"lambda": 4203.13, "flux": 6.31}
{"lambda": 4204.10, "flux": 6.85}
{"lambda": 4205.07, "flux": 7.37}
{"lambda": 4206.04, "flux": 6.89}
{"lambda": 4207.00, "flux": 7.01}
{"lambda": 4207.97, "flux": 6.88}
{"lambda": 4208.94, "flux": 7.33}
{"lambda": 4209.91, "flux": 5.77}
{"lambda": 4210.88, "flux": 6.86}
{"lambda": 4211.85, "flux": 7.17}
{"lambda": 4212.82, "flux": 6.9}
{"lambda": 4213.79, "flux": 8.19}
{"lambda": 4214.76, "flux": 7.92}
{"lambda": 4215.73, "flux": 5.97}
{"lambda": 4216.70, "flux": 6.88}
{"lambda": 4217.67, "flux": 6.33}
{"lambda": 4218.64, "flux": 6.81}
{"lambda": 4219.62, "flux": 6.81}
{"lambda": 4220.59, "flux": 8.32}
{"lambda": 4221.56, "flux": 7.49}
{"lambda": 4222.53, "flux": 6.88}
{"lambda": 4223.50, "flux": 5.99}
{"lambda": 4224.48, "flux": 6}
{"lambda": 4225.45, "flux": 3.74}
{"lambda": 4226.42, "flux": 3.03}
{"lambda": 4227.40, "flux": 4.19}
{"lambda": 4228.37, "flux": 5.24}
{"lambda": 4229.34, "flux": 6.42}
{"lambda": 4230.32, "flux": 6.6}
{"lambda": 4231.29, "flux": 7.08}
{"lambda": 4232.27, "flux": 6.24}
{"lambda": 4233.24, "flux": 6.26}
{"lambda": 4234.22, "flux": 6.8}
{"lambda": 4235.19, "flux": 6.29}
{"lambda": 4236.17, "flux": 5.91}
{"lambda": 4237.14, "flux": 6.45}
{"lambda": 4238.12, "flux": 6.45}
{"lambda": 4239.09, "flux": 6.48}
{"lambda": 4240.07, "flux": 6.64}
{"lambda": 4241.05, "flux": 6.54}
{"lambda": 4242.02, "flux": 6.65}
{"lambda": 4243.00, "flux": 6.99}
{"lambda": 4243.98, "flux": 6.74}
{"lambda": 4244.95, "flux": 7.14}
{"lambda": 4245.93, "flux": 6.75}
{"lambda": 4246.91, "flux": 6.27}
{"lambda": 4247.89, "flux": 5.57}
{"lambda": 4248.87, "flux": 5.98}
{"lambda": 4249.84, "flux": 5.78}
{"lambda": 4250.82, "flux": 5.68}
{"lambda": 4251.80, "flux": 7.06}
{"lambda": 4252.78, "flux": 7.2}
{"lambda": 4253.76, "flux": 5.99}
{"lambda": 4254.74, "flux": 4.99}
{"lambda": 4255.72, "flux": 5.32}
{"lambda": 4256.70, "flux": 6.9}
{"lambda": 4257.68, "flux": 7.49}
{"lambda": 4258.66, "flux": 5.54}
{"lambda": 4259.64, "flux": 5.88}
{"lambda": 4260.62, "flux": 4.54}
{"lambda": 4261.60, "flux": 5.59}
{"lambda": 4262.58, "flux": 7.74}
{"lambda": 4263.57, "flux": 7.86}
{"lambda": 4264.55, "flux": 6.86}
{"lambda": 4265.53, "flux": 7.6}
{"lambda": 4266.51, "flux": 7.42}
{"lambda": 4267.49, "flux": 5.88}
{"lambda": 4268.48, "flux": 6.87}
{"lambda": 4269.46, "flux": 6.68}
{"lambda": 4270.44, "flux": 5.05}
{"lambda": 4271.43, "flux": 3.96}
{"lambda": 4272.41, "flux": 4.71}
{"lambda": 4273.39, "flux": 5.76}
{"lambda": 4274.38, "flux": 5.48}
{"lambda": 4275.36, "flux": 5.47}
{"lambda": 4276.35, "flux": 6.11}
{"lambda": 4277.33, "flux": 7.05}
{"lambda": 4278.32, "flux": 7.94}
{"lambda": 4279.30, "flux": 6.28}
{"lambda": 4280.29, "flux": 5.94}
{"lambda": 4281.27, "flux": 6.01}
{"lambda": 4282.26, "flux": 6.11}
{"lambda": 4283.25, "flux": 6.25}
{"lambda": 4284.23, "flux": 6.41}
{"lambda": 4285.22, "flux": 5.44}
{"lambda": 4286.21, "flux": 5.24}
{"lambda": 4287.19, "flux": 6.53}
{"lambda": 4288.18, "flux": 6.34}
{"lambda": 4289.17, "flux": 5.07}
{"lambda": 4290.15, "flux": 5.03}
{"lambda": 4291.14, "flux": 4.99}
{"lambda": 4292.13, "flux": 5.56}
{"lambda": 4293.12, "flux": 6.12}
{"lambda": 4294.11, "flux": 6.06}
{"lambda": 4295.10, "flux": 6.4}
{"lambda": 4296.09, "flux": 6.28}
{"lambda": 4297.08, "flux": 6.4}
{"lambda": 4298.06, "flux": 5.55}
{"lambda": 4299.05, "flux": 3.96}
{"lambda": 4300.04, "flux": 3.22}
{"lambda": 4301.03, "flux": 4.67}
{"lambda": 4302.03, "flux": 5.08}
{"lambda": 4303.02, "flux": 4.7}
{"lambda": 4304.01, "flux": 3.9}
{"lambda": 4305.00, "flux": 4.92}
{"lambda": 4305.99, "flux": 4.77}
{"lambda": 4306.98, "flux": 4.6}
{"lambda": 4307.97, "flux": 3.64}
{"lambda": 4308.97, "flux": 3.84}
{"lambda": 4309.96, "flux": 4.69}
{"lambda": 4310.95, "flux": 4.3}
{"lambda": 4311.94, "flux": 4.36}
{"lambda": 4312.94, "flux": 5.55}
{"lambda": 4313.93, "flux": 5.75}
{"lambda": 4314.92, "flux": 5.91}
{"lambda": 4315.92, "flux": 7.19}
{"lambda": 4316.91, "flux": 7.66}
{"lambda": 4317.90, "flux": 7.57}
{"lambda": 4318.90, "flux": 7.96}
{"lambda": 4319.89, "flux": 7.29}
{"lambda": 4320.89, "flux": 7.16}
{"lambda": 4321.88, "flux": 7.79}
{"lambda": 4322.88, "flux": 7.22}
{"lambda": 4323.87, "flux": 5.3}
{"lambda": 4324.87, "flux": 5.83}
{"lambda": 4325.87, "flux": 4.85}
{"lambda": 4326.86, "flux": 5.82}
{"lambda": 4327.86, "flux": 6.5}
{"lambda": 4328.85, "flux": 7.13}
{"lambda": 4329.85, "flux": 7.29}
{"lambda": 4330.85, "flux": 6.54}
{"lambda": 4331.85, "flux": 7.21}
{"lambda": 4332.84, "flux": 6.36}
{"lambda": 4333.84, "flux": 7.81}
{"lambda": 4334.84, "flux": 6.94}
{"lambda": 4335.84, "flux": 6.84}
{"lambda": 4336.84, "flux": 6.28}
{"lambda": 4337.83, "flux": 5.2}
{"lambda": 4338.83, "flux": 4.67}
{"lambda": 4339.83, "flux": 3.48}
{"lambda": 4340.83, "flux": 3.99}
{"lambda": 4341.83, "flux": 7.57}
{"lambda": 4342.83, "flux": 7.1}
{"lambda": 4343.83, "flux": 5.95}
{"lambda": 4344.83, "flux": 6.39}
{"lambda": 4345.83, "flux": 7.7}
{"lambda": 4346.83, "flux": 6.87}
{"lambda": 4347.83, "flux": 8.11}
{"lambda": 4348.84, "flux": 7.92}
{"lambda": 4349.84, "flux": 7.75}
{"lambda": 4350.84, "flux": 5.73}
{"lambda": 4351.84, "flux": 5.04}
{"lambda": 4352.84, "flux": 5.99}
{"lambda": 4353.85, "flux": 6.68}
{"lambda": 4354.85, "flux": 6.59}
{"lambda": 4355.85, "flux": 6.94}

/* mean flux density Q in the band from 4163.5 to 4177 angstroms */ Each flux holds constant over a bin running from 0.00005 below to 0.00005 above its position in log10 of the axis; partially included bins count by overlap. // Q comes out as 6.48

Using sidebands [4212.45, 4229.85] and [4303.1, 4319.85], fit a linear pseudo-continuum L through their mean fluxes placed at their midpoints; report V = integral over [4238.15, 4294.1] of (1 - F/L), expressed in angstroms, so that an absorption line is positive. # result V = -2.9 angstroms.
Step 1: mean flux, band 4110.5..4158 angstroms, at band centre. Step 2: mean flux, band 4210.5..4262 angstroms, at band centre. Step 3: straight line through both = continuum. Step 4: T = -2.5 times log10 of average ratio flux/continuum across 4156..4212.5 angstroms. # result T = 0.00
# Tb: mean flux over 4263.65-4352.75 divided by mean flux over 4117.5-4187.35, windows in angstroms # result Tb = 0.9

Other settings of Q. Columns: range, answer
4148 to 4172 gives 6.82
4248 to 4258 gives 6.19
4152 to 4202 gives 6.45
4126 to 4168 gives 6.68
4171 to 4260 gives 6.36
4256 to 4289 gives 6.19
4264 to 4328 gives 5.8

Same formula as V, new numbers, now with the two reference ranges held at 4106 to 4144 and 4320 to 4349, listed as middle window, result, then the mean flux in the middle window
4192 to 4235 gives 1.4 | 6.43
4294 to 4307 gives 3.0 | 5.02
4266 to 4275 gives 1.1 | 5.76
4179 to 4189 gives 0.5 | 6.33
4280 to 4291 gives 1.2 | 5.82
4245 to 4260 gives 0.9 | 6.19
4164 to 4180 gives 0.6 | 6.45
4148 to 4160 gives -0.1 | 6.77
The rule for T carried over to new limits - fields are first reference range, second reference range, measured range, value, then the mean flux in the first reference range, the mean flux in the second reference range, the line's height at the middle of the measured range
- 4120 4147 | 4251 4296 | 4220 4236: 0.04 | 6.6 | 6.1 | 6.27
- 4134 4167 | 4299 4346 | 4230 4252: -0.03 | 6.69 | 5.85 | 6.25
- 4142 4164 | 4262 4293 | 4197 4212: -0.01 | 6.61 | 6.11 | 6.4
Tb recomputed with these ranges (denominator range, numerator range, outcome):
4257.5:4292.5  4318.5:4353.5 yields 1.07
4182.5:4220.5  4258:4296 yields 0.93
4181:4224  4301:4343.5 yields 0.90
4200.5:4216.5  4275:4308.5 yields 0.81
